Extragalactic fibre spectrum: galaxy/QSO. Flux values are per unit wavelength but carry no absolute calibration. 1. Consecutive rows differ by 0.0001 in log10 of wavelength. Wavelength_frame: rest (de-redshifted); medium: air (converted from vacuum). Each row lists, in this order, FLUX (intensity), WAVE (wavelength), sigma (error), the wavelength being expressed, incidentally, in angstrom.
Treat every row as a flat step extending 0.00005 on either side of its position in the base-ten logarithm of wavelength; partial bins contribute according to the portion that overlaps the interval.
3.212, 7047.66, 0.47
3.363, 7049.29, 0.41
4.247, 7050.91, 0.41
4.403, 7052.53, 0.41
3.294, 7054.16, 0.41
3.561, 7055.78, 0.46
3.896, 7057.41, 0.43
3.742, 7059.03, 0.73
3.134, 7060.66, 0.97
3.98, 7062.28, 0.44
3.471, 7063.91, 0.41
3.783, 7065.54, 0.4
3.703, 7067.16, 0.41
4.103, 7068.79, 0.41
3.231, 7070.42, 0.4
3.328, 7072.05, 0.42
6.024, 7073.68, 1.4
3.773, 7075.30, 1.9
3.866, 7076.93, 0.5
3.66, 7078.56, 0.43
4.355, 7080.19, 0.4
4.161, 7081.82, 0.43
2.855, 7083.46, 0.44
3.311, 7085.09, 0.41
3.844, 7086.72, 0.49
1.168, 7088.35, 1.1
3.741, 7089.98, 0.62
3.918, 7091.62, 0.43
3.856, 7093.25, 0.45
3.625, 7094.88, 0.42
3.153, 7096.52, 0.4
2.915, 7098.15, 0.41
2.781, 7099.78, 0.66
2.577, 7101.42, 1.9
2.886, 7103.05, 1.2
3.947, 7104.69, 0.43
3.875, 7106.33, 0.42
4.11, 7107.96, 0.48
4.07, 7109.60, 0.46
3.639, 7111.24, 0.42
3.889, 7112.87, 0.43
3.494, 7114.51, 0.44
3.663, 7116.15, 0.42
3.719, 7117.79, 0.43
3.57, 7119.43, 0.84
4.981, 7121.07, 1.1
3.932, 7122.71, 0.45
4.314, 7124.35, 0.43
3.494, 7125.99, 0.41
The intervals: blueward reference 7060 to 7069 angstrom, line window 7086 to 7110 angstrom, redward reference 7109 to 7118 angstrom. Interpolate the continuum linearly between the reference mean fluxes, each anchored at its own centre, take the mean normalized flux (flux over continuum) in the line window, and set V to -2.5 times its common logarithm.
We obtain 0.11 mag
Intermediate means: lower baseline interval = 3.68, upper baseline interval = 3.74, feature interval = 3.35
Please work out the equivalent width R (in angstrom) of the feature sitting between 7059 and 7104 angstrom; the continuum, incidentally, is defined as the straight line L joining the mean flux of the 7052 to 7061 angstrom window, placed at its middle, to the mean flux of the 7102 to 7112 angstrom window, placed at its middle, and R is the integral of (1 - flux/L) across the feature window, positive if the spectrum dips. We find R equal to 2.0 angstrom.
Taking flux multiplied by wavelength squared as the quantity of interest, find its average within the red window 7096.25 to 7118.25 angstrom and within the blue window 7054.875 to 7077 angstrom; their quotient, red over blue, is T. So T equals 0.92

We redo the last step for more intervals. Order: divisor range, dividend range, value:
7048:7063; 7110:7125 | 1.07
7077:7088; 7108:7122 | 1.09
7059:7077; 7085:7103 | 0.83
